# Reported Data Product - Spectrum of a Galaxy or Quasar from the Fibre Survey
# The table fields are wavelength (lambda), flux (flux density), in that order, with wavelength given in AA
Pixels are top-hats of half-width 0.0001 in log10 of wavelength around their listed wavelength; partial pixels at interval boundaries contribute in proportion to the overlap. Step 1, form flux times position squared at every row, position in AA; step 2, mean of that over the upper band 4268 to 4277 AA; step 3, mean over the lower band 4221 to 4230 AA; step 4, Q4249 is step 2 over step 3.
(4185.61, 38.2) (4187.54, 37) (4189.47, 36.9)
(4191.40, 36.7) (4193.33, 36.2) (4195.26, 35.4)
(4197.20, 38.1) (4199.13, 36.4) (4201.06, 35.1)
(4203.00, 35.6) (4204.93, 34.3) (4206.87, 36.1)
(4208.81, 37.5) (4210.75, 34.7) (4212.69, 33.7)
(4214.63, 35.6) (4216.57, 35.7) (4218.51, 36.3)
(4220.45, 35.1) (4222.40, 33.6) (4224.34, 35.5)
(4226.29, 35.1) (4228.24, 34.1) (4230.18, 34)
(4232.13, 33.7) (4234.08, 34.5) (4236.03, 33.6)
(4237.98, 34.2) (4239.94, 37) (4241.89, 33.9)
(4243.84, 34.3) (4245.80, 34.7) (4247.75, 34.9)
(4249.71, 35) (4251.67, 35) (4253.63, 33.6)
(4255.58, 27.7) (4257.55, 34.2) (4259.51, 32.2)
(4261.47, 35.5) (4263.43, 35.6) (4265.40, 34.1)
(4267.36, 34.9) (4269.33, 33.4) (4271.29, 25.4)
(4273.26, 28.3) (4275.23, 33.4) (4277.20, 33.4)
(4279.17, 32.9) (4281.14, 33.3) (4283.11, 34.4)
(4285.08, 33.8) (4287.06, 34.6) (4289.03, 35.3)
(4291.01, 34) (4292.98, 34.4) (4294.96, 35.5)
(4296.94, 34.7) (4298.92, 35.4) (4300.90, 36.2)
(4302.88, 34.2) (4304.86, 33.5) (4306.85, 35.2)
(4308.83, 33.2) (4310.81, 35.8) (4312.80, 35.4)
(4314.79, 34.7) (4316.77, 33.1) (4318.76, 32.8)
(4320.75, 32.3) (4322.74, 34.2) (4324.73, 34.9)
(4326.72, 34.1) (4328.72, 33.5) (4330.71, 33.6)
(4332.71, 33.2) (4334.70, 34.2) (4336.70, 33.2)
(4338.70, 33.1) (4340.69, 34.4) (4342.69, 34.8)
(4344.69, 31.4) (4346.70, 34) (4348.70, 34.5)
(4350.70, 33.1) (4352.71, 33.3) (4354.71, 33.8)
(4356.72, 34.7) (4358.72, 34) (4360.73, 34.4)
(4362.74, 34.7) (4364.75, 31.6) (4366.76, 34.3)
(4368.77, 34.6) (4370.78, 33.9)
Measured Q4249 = 0.9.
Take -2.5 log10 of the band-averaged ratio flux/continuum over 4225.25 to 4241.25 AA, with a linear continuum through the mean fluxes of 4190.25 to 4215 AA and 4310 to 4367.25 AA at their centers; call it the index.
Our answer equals 0.03 mag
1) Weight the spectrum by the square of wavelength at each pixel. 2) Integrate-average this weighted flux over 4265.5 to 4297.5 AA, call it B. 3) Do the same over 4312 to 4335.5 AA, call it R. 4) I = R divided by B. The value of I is 1.0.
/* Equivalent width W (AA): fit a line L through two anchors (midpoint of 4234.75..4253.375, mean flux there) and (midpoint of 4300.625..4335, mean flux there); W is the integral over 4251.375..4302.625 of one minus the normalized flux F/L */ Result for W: 1.3 AA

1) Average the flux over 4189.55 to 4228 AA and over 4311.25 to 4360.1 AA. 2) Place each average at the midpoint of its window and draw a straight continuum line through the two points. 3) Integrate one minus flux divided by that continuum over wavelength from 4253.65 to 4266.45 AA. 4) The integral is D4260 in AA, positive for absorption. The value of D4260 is 0.6 AA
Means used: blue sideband 35.6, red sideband 33.8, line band 33.3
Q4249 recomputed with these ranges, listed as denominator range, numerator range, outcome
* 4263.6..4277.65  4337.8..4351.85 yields 1.09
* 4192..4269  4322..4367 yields 1.02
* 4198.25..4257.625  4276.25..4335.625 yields 1.02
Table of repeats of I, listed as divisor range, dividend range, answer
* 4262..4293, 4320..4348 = 1.04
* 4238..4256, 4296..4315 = 1.05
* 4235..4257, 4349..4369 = 1.05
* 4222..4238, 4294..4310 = 1.05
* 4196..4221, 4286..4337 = 1.01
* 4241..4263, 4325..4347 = 1.03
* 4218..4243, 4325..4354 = 1.02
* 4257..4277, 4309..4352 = 1.06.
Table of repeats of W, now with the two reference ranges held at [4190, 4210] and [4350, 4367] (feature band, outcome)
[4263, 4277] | 1.2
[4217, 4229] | 0.3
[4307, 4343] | 0.3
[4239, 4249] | 0.1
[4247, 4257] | 0.6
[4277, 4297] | 0.3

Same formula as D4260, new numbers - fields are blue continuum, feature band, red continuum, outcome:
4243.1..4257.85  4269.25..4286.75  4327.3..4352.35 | 0.80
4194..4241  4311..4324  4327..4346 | -0.05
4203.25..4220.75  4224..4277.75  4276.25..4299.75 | 1.99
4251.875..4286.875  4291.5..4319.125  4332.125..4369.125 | -1.15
